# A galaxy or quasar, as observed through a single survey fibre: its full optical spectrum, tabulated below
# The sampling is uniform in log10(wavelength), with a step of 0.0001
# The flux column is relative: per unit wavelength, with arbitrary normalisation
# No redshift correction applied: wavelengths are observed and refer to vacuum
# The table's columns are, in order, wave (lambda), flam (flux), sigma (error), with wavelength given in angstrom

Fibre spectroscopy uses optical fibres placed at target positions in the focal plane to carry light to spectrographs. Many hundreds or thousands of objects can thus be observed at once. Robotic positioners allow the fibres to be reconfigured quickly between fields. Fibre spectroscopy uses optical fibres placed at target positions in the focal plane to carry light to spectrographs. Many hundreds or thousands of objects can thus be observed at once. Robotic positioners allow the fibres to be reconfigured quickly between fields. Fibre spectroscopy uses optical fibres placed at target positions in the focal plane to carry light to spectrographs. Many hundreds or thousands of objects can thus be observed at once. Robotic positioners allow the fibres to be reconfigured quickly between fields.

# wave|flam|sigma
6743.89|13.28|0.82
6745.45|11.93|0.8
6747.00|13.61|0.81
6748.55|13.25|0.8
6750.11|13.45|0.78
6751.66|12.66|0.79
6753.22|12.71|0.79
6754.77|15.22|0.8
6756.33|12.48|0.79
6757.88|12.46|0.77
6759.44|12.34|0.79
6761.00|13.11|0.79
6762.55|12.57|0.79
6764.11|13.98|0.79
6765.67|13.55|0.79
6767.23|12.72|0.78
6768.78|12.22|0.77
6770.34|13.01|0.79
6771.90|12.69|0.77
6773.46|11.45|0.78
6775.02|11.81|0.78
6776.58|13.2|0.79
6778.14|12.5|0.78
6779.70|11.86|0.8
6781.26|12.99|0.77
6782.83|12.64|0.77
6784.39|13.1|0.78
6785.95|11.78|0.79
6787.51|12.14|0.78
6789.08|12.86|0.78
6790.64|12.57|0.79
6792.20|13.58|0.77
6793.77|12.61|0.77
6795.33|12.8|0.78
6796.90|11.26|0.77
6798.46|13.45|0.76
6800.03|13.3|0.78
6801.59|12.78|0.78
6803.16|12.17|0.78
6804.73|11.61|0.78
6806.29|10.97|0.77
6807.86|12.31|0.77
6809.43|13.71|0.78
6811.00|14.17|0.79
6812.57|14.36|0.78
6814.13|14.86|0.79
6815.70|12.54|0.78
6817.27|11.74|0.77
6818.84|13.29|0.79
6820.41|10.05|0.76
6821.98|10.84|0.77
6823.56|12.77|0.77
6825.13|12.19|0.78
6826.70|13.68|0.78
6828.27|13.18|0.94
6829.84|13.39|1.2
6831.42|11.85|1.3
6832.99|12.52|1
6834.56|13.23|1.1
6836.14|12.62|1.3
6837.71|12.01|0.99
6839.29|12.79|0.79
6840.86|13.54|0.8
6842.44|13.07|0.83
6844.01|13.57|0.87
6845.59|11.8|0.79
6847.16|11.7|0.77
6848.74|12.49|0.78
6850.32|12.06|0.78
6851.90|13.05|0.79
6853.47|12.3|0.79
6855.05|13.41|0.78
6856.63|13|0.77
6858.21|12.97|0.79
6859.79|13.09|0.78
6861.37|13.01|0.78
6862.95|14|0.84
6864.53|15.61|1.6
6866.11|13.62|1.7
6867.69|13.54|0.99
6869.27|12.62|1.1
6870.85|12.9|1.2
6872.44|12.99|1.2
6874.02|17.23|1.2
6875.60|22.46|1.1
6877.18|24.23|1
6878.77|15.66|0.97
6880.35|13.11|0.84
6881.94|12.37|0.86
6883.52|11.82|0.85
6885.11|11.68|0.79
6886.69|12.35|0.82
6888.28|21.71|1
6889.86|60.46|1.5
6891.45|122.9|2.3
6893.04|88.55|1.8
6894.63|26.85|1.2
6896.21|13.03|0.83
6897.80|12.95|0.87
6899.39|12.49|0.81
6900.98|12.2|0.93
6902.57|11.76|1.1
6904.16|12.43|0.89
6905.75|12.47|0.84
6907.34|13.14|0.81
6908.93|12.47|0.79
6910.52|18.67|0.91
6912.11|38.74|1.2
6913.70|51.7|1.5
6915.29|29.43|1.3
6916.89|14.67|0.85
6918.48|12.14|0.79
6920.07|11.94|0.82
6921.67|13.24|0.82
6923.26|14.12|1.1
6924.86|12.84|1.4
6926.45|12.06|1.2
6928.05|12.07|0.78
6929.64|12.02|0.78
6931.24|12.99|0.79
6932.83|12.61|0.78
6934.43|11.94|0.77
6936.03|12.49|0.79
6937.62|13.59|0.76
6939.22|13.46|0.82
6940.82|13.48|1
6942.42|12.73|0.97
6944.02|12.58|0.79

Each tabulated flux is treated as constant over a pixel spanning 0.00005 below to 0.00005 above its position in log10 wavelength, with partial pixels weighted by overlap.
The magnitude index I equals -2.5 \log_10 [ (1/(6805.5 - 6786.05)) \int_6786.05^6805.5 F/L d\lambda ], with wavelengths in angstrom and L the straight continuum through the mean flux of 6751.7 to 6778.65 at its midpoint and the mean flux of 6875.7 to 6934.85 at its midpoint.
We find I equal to 0.18 mag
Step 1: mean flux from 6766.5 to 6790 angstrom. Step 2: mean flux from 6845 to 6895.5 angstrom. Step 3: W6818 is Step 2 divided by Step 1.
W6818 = 1.7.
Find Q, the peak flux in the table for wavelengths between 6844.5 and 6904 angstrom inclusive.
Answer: 122.9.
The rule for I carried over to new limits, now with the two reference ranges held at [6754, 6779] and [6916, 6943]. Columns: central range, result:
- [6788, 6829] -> 0.015 mag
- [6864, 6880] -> -0.237 mag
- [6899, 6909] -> 0.040 mag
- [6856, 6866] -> -0.062 mag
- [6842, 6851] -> 0.037 mag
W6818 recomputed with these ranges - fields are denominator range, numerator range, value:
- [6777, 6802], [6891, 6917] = 2.28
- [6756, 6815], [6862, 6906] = 1.81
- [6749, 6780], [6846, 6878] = 1.11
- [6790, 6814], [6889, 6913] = 2.44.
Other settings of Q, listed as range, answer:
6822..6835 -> 13.68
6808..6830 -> 14.86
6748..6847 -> 15.22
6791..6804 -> 13.58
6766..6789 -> 13.2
